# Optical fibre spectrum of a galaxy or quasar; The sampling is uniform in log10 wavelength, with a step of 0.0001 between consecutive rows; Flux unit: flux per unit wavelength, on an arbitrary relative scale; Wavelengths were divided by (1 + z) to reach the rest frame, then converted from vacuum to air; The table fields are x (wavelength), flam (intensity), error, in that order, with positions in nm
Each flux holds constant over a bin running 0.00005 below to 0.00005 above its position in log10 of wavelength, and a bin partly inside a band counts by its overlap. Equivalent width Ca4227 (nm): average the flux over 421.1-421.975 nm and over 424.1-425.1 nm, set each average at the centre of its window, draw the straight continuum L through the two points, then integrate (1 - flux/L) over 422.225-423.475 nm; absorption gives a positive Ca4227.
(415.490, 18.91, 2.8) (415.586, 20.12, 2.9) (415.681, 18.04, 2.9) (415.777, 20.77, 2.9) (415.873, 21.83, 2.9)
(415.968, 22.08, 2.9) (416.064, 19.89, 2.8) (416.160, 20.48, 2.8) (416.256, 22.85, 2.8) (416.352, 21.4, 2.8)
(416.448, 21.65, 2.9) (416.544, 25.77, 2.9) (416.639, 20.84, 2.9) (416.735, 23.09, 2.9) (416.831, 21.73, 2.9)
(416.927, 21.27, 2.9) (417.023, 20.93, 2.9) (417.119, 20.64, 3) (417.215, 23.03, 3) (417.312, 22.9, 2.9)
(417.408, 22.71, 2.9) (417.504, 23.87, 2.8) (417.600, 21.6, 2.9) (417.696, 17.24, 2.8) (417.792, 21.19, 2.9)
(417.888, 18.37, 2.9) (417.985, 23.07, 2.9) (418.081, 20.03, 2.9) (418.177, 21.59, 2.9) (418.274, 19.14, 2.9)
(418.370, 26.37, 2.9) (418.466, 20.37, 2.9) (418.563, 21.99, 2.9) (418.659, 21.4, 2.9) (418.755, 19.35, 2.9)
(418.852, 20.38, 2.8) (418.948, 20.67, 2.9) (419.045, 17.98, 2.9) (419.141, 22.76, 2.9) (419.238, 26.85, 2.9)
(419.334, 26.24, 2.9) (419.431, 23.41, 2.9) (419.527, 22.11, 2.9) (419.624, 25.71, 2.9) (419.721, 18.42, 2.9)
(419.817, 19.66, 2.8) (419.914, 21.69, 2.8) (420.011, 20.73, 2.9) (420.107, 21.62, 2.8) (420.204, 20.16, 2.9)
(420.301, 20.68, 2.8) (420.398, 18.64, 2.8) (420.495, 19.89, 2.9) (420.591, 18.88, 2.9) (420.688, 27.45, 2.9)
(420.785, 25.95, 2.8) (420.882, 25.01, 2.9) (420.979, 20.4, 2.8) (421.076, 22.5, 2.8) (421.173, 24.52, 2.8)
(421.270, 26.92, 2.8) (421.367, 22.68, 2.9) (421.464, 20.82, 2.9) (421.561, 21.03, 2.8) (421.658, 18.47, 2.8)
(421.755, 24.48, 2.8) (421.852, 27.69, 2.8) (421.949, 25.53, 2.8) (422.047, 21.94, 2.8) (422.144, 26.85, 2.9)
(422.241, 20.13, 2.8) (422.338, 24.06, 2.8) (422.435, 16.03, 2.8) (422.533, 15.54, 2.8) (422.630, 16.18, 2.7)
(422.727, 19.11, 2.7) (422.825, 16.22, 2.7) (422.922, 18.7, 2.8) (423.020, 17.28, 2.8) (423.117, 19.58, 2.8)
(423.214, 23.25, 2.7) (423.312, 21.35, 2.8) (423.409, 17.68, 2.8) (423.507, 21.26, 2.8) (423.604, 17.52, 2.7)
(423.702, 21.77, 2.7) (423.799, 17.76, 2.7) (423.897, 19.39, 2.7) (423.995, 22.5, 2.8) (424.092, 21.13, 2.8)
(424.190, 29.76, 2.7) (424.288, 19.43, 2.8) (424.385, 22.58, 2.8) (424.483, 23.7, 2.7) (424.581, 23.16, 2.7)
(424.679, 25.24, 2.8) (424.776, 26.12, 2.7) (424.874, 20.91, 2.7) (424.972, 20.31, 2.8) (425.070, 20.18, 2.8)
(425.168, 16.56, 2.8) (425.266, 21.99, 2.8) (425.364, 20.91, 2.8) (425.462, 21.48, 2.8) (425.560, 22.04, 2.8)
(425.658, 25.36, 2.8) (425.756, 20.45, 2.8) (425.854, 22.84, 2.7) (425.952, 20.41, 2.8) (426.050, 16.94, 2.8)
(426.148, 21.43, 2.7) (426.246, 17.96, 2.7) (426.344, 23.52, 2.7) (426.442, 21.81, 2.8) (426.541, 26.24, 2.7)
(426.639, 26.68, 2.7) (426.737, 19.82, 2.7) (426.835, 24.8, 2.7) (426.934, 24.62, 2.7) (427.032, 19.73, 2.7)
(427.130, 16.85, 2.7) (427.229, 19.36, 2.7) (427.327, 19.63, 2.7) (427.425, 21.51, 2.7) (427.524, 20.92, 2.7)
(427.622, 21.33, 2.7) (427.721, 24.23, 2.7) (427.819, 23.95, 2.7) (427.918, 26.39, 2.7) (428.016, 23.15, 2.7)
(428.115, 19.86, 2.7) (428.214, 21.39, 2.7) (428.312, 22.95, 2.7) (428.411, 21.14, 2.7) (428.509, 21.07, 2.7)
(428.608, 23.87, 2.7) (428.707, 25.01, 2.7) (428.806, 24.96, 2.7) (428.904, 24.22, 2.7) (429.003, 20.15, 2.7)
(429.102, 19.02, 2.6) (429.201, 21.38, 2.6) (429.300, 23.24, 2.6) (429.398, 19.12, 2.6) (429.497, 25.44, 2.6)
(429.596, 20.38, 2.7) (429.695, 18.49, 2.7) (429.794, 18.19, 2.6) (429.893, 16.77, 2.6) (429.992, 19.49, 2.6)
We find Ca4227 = 0.24 nm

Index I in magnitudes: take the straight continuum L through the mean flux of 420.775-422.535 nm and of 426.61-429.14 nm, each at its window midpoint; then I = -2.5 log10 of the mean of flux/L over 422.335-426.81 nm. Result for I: 0.08 mag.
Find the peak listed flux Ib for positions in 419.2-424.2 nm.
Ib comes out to 29.76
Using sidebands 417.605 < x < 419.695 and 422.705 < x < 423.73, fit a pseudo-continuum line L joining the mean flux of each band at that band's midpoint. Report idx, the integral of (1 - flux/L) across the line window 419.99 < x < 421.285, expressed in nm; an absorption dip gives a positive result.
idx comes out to -0.10 nm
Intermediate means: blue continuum 21.7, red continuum 19.4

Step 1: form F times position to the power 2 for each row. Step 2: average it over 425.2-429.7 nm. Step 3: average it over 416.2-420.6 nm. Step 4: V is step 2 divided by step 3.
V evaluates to 1.06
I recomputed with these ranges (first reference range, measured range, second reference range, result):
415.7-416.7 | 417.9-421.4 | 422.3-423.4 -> -0.098 mag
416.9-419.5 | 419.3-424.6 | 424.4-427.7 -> 0.008 mag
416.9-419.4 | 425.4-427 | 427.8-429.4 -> 0.002 mag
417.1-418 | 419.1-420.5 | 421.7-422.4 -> 0.040 mag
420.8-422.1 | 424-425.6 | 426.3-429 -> 0.032 mag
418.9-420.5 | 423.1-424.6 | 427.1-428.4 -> 0.015 mag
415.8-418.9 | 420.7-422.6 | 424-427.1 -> -0.040 mag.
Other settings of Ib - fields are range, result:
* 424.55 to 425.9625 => 26.12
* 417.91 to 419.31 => 26.85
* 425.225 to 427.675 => 26.68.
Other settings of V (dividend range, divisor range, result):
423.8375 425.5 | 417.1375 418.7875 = 1.06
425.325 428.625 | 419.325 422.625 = 1.02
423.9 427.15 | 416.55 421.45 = 1.04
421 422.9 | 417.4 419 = 1.04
